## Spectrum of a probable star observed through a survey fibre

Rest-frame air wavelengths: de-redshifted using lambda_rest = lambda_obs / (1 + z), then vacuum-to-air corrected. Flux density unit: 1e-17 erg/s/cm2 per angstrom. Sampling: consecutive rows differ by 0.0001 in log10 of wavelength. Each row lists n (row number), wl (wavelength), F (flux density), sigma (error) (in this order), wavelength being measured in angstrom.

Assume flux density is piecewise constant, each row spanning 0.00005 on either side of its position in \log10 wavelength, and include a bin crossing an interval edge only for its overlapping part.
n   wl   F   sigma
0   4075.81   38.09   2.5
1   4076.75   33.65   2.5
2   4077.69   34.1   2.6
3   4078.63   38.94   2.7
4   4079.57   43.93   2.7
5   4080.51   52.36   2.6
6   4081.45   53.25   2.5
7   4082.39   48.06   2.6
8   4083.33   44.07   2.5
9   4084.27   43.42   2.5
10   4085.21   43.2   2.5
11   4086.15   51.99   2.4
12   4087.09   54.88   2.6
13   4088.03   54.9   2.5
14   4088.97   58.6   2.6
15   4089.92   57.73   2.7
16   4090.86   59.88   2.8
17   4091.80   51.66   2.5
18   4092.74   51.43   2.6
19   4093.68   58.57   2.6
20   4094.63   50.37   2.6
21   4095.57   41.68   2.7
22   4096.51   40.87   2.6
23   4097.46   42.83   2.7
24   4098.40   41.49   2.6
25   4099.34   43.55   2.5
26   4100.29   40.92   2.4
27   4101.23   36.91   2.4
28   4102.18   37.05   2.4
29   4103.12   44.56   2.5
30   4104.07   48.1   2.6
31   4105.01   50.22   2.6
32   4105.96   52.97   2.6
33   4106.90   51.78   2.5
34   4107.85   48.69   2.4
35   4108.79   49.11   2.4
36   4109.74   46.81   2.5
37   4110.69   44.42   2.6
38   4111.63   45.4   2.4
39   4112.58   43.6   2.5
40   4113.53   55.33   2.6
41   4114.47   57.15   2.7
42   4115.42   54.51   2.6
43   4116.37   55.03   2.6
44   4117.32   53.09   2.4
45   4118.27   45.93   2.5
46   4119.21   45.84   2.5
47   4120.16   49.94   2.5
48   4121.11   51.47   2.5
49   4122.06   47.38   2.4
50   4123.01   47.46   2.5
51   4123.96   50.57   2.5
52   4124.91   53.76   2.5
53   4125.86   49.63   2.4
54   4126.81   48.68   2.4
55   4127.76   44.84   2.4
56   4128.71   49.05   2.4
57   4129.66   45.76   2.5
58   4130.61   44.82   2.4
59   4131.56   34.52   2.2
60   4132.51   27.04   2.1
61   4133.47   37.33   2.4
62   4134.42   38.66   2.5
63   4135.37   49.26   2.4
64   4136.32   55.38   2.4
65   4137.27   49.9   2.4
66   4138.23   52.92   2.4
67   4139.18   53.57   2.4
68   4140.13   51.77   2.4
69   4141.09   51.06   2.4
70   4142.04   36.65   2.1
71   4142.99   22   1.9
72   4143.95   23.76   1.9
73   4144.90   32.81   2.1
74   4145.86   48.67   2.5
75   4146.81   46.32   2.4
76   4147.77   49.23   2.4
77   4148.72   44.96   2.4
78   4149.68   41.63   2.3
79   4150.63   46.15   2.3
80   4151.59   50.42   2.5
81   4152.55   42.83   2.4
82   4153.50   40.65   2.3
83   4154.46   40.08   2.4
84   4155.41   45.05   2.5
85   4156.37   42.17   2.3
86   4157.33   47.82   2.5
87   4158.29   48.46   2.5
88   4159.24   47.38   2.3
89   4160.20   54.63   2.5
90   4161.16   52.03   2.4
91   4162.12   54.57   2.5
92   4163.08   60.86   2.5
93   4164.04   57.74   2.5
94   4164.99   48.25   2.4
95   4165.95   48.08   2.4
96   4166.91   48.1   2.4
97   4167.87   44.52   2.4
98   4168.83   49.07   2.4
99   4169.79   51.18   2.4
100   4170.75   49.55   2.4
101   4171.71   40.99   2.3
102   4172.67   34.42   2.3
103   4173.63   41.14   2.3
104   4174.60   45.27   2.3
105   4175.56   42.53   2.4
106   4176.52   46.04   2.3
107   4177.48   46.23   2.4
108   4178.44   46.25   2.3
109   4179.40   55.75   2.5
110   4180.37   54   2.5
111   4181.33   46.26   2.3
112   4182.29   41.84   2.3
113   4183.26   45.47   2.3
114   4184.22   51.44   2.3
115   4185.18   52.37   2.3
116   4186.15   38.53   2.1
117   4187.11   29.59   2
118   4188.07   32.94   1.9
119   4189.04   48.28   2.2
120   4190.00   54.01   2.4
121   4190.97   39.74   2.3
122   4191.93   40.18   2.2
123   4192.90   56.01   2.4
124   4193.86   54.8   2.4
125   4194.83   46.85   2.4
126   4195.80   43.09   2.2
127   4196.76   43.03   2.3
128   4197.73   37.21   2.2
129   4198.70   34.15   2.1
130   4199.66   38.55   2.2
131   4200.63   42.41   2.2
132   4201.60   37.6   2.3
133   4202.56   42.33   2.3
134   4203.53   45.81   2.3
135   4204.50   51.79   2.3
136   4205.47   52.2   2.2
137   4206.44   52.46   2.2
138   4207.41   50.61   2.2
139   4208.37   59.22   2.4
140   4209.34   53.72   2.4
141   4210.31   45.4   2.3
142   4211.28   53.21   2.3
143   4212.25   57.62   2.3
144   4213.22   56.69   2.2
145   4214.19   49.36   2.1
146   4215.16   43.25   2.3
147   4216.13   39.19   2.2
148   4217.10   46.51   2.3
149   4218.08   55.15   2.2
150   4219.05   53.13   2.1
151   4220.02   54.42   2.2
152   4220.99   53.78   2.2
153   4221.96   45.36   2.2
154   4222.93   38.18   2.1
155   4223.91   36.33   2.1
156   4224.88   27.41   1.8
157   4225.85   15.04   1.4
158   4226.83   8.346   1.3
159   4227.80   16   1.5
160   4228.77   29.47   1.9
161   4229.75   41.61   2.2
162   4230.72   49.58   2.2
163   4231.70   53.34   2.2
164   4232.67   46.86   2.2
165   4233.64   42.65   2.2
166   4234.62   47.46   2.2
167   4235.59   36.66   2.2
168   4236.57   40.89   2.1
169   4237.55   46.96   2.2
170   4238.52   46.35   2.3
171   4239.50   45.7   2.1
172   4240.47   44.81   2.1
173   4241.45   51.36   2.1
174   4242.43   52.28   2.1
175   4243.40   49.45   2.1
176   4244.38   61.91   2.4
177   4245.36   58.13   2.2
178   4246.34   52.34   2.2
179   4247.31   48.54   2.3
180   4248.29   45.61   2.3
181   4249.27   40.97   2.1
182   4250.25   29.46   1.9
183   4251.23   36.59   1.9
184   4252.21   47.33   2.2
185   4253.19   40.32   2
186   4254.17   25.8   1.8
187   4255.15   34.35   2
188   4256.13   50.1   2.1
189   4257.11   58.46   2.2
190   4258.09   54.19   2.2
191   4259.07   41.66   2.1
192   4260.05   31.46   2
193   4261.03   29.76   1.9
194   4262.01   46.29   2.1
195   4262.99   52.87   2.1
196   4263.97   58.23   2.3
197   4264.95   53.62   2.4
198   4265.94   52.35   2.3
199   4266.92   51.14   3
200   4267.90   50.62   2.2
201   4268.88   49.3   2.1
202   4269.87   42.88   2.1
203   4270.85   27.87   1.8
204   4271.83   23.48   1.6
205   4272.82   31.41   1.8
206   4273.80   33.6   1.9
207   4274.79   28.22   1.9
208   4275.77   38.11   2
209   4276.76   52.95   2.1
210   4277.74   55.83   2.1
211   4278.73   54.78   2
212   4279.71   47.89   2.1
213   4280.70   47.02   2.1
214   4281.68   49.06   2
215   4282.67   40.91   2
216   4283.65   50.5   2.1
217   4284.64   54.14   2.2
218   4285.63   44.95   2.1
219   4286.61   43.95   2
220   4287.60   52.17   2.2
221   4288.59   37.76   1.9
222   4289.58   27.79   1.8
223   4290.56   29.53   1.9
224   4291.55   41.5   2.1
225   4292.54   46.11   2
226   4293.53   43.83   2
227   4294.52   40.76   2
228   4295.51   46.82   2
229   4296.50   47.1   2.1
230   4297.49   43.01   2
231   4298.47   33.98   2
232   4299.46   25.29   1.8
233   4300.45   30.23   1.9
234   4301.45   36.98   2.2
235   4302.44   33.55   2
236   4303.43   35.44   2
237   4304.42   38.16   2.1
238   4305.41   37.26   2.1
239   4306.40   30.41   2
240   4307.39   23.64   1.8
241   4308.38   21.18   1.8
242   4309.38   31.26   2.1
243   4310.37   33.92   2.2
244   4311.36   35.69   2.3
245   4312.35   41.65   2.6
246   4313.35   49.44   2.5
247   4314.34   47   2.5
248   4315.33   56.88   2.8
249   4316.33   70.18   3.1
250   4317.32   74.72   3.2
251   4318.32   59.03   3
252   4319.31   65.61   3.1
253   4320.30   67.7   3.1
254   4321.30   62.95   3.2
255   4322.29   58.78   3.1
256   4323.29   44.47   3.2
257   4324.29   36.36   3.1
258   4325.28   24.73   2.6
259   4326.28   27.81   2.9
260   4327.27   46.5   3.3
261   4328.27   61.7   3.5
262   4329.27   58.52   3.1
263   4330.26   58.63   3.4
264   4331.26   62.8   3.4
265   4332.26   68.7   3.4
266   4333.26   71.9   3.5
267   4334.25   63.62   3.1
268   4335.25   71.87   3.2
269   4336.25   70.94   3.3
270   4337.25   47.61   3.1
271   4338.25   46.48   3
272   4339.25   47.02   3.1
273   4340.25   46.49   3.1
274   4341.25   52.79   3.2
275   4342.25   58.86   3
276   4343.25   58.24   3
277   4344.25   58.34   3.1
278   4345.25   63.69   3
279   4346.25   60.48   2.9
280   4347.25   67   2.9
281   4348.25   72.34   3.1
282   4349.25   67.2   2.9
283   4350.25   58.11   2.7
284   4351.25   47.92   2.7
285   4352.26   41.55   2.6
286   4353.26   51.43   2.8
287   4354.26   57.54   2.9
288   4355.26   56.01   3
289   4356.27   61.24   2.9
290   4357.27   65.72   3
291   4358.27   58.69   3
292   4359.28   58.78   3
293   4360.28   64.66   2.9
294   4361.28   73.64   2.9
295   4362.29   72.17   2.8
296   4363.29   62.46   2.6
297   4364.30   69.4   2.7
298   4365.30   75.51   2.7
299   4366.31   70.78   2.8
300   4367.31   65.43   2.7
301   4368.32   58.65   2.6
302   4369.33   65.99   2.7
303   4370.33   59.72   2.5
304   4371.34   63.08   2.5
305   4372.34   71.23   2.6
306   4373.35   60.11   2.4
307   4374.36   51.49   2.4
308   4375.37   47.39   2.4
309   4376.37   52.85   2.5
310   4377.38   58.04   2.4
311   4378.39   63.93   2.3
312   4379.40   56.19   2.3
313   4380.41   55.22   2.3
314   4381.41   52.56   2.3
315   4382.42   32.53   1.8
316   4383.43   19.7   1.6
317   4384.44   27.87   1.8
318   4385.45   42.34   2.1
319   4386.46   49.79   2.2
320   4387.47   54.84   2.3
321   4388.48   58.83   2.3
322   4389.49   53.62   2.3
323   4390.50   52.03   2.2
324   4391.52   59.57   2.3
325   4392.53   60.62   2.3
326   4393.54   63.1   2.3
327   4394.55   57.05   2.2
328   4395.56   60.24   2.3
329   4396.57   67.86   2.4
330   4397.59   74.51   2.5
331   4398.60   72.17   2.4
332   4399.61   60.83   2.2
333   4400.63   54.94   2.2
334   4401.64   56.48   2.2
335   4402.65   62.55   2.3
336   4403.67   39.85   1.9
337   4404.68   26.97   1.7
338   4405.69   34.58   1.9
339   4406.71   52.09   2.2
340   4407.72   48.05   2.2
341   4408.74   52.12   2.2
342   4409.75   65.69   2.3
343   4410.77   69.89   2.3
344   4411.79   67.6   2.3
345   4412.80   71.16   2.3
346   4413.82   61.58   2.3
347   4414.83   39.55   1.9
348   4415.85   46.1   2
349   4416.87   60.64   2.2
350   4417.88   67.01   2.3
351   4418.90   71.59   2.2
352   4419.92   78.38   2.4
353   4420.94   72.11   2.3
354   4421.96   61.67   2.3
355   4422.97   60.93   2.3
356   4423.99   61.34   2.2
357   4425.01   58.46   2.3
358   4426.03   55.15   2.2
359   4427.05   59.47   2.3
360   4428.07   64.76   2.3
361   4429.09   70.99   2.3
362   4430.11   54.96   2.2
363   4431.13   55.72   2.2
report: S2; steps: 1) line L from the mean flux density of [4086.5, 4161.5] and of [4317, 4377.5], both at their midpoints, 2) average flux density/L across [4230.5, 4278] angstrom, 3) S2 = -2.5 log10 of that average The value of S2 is 0.21 mag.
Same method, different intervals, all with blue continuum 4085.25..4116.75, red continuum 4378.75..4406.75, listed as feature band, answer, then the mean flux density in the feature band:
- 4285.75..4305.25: 0.302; 38.7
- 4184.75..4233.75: 0.148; 43.8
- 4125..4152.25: 0.129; 43.9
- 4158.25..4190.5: 0.058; 47.3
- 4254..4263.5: 0.177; 43.1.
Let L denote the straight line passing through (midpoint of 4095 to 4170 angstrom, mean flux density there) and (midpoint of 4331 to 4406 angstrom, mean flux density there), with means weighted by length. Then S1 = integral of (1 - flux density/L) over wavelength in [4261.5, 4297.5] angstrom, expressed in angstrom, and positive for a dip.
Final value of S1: 6.2 angstrom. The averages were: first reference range 46.4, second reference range 57.7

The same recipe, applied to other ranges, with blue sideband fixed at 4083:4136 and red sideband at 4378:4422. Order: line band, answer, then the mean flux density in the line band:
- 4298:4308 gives 3.9 angstrom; 32.4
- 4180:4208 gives 2.8 angstrom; 45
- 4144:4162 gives 1.3 angstrom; 45.3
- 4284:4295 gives 2.2 angstrom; 42.1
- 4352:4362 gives -0.9 angstrom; 59.6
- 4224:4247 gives 4.2 angstrom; 41.9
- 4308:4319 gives 1.1 angstrom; 47.9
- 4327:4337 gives -1.8 angstrom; 63.5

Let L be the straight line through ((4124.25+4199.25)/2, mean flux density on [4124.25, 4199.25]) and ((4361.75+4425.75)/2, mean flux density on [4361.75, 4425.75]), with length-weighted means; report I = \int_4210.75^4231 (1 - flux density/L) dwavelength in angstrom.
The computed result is 3.0 angstrom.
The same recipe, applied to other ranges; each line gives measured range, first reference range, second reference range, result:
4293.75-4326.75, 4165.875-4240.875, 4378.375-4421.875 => 5.1 angstrom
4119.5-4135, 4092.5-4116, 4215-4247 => 0.5 angstrom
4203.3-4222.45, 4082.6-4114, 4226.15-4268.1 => -2.6 angstrom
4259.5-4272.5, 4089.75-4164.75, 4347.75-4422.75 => 2.3 angstrom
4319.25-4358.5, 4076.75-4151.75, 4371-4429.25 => -1.5 angstrom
